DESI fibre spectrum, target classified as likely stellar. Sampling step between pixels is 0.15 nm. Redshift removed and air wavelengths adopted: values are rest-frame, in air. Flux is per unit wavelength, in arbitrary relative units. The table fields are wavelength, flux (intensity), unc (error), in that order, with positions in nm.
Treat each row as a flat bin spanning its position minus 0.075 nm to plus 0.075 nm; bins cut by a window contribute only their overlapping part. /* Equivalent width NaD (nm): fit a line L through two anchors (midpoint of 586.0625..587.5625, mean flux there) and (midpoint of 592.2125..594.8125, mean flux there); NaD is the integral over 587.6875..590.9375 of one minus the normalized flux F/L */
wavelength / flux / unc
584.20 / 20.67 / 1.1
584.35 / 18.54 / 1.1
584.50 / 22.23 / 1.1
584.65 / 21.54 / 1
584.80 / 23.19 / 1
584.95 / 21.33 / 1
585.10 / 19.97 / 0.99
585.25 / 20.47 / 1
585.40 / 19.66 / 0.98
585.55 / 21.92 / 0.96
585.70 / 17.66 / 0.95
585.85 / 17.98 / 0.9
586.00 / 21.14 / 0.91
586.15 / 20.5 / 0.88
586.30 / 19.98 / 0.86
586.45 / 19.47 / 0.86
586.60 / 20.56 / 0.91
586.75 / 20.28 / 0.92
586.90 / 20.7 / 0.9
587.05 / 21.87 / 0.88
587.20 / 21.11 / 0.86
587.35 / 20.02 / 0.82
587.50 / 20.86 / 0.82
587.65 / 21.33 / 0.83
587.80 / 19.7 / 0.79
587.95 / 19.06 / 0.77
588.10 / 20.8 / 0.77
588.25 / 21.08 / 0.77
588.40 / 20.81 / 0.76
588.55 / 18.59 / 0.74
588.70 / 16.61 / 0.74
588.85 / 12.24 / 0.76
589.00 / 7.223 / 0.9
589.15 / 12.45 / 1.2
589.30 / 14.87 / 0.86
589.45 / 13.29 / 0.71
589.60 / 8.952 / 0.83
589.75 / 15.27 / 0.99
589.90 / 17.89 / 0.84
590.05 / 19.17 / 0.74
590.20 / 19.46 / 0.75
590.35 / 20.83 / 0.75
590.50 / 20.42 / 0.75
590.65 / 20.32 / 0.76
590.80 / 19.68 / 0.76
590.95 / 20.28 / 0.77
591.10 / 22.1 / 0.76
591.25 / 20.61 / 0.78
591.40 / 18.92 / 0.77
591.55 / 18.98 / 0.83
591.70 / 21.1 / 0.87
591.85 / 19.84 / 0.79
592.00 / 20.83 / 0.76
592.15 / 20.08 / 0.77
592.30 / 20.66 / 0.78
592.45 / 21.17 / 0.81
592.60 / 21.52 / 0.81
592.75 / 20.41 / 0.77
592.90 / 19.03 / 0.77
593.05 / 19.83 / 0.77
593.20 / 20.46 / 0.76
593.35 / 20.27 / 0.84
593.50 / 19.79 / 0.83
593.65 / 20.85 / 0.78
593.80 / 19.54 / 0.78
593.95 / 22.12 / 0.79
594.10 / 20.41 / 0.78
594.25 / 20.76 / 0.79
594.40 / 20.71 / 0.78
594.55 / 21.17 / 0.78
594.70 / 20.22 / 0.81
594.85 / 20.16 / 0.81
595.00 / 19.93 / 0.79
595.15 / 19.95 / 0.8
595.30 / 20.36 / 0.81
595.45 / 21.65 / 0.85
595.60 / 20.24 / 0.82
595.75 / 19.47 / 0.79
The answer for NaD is 0.53 nm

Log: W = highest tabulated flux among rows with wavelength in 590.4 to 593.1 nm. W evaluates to 22.1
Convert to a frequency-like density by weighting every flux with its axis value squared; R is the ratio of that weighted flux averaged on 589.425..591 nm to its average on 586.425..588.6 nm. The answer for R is 0.88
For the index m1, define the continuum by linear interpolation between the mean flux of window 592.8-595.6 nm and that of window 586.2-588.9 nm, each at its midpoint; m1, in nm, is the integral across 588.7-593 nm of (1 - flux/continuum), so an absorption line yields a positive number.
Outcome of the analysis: 0.43 nm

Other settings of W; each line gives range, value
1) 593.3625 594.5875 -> 22.12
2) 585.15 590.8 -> 21.92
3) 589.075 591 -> 20.83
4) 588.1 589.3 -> 21.08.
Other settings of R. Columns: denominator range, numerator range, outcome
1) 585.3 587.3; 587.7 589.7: 0.79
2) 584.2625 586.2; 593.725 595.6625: 1.04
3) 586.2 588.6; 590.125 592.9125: 1.01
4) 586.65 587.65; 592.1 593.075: 1.00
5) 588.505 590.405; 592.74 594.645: 1.38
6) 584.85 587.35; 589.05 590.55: 0.80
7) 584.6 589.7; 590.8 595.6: 1.12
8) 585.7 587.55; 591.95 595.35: 1.03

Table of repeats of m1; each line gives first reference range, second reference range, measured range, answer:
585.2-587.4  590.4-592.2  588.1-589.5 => 0.32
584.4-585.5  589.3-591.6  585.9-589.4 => 0.19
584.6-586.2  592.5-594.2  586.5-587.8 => -0.02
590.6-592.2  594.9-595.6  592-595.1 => -0.02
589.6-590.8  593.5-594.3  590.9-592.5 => -0.09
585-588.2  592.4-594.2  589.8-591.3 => 0.03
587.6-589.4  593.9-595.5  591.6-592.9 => -0.09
